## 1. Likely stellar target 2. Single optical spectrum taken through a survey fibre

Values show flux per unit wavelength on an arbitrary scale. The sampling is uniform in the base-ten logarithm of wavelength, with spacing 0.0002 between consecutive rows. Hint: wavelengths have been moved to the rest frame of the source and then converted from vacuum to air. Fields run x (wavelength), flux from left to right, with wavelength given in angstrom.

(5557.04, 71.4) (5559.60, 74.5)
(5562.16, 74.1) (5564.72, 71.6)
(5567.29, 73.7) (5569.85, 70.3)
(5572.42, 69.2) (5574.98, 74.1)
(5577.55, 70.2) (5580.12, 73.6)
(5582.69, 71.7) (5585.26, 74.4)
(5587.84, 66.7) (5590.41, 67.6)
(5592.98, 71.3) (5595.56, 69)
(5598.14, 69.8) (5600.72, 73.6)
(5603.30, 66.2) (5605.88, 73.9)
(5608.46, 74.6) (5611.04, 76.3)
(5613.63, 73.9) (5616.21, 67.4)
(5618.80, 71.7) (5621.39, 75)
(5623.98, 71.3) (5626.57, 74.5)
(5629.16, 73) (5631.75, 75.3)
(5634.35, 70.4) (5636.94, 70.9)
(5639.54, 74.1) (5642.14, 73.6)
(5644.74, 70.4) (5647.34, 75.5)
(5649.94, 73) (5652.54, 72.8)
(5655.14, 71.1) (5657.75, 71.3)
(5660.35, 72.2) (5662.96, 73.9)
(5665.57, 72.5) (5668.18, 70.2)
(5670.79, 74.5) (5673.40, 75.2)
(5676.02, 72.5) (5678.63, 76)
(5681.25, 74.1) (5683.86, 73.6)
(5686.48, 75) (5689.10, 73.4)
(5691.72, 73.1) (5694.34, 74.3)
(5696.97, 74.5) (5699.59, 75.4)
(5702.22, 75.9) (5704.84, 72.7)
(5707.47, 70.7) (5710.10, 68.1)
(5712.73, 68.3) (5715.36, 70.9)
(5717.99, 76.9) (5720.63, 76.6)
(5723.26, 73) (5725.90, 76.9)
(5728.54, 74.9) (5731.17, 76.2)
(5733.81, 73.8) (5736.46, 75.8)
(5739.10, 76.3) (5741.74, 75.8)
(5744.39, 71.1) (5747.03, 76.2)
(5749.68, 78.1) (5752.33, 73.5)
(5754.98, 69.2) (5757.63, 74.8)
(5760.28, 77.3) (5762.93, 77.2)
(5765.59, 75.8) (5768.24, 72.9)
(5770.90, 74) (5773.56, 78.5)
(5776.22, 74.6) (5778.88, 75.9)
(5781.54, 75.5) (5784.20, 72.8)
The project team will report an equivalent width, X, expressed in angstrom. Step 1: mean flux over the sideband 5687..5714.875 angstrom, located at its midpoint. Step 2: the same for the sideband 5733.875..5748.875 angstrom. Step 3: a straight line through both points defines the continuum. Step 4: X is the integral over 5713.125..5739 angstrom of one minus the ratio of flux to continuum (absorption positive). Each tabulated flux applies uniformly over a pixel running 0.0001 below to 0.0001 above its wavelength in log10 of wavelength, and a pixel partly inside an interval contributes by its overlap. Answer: -0.24 angstrom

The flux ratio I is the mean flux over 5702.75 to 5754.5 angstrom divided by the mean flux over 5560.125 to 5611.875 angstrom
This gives 1.03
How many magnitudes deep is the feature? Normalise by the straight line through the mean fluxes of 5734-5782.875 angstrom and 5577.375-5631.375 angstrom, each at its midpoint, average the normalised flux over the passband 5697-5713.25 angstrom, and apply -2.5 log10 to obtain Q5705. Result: 0.03 mag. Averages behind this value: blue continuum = 71.8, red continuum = 75.1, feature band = 72.2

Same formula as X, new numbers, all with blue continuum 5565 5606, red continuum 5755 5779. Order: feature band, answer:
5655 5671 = 0.13 angstrom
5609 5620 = -0.14 angstrom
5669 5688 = -0.30 angstrom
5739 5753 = -0.07 angstrom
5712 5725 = 0.11 angstrom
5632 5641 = -0.01 angstrom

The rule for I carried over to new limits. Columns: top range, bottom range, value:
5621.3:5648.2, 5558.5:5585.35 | 1.01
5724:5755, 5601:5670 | 1.03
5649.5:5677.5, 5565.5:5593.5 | 1.02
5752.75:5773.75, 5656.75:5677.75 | 1.03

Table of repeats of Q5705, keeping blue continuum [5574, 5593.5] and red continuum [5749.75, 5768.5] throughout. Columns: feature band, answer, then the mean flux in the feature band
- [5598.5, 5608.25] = 0.00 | 71.5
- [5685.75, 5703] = -0.01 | 74.4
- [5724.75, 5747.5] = -0.01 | 75.2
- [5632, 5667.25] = 0.00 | 72.5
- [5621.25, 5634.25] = -0.02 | 73.4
